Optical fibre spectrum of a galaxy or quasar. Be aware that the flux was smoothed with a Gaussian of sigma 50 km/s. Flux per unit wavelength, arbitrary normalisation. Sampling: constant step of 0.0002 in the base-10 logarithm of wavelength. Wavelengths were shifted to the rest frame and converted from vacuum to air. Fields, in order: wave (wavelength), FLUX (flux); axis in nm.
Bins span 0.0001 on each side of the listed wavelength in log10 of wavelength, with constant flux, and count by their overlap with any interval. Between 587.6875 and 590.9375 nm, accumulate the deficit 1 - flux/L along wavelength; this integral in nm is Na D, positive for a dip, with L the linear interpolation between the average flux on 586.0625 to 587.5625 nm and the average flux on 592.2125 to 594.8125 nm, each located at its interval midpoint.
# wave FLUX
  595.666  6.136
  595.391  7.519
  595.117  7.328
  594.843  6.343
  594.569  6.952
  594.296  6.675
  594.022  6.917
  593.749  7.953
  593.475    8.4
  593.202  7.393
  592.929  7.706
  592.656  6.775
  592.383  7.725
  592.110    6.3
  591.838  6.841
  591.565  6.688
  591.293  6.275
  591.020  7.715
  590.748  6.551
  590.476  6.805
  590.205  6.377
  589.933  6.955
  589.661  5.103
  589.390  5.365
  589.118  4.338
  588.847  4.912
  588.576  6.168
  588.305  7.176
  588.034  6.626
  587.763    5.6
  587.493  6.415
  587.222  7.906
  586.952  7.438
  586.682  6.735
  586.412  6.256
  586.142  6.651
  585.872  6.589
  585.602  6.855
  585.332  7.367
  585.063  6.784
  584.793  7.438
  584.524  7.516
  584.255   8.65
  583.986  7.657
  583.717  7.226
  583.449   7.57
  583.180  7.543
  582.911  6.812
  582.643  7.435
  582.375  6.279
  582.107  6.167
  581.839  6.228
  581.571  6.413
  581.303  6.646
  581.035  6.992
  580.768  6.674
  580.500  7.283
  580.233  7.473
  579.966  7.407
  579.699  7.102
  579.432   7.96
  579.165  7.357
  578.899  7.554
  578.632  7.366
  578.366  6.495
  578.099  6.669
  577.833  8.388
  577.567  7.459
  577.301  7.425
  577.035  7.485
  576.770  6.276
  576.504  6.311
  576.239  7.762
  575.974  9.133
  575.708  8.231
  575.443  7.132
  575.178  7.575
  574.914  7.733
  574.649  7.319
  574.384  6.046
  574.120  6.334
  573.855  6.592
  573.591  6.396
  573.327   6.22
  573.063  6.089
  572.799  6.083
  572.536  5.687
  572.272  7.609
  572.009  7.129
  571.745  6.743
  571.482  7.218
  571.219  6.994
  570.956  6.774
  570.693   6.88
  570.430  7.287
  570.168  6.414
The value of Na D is 0.48 nm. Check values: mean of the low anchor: 6.93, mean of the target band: 6.03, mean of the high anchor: 7.33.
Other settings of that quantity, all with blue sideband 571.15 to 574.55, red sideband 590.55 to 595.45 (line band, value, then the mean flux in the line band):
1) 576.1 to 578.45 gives -0.17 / 7.16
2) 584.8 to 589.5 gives 0.33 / 6.45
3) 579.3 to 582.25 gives -0.08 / 6.94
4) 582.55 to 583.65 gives -0.08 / 7.33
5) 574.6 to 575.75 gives -0.17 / 7.57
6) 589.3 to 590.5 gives 0.16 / 6.09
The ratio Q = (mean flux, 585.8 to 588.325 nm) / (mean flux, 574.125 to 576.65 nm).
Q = 0.9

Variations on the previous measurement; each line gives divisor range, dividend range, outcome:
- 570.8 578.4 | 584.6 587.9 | 0.98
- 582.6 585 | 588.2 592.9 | 0.85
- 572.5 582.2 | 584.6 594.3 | 0.96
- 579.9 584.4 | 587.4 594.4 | 0.93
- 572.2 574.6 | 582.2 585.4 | 1.16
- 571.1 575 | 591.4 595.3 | 1.07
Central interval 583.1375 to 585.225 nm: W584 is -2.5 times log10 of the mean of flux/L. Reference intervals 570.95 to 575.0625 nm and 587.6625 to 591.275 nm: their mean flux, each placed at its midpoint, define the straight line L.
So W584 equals -0.19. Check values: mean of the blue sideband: 6.69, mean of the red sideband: 6.14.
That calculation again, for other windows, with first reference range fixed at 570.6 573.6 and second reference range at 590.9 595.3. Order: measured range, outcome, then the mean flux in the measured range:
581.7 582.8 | 0.056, 6.54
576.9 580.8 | -0.084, 7.36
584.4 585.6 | -0.043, 7.23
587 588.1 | 0.048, 6.7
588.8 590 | 0.315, 5.27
